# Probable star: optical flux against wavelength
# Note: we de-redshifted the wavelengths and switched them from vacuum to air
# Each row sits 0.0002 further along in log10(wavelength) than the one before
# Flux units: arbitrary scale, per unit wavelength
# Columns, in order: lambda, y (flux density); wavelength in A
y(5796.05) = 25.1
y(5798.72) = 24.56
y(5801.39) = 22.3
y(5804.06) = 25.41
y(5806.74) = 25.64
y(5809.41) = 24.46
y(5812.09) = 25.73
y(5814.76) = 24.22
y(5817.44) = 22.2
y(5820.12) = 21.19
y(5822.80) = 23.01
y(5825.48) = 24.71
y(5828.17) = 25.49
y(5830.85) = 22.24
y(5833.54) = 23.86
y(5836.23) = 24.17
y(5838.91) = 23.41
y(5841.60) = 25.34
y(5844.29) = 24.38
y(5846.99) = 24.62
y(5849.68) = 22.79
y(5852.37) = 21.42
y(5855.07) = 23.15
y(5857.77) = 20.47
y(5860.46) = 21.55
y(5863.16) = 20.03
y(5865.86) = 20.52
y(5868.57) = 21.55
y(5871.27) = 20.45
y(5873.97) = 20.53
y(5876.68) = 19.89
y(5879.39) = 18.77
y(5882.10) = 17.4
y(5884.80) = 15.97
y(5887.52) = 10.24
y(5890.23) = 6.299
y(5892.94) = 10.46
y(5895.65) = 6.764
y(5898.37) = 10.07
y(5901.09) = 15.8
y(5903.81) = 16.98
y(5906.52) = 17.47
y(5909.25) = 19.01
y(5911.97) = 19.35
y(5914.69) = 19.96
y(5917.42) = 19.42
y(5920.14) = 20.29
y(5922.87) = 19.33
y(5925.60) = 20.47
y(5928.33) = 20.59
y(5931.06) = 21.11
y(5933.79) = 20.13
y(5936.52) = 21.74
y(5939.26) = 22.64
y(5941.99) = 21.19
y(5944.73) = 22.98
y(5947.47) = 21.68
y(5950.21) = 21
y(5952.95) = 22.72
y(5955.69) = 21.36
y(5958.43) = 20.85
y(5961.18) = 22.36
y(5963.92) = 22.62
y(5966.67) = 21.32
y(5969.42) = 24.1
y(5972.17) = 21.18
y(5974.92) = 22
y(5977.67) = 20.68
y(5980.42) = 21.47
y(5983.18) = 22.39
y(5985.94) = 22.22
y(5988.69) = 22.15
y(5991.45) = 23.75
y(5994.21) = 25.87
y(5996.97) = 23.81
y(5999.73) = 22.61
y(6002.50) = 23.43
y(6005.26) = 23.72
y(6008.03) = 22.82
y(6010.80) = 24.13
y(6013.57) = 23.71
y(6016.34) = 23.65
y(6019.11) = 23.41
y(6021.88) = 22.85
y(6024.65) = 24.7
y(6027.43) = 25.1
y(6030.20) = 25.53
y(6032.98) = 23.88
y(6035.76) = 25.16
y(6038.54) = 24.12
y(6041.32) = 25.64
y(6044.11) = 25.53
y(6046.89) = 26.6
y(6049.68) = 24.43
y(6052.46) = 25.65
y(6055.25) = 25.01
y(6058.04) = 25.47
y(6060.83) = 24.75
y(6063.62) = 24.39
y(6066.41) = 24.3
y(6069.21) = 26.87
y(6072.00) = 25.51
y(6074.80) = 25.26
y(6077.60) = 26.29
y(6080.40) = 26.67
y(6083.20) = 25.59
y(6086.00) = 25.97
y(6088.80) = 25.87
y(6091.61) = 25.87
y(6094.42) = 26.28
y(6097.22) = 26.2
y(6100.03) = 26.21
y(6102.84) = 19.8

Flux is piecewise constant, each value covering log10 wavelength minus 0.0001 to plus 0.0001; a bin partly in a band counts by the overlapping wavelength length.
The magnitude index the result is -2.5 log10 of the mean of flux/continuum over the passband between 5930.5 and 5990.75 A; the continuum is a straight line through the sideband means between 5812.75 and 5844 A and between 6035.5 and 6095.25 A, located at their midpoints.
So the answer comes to 0.13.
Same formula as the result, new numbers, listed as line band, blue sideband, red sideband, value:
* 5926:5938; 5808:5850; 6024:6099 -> 0.18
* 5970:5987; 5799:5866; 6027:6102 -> 0.14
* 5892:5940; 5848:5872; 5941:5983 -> 0.21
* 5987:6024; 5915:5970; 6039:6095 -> 0.00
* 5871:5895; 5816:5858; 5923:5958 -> 0.44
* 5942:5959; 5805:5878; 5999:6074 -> 0.10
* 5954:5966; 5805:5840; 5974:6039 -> 0.09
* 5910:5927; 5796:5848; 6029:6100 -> 0.24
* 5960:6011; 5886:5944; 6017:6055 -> -0.06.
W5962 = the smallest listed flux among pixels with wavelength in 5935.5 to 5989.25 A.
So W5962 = 20.68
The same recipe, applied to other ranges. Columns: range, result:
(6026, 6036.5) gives 23.88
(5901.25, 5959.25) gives 16.98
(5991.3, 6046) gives 22.61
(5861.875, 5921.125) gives 6.299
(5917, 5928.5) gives 19.33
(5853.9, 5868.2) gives 20.03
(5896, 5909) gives 10.07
